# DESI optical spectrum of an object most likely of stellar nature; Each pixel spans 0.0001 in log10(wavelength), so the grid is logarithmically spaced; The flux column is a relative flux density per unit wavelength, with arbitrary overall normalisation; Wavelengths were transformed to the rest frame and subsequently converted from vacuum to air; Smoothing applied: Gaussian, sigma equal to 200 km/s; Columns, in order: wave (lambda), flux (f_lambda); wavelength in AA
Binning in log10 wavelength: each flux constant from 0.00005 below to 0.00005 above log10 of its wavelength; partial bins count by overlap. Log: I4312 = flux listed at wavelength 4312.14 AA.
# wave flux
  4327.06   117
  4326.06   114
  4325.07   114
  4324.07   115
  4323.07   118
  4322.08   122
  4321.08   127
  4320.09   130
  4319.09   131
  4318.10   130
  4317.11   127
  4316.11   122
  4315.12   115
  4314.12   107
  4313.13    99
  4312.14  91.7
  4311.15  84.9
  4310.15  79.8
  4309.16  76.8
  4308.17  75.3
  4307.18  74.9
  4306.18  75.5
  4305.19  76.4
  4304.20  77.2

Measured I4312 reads 91.7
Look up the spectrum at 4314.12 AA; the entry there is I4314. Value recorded 107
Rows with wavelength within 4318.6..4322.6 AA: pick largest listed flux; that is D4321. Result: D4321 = 131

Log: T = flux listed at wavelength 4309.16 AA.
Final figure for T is 76.8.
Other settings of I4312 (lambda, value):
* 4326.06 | 114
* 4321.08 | 127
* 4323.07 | 118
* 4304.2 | 77.2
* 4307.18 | 74.9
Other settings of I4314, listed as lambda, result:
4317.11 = 127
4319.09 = 131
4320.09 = 130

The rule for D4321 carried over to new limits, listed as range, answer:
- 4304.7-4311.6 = 84.9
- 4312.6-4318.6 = 130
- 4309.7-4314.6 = 107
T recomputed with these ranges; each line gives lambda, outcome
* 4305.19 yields 76.4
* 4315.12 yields 115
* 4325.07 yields 114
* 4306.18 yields 75.5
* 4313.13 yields 99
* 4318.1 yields 130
